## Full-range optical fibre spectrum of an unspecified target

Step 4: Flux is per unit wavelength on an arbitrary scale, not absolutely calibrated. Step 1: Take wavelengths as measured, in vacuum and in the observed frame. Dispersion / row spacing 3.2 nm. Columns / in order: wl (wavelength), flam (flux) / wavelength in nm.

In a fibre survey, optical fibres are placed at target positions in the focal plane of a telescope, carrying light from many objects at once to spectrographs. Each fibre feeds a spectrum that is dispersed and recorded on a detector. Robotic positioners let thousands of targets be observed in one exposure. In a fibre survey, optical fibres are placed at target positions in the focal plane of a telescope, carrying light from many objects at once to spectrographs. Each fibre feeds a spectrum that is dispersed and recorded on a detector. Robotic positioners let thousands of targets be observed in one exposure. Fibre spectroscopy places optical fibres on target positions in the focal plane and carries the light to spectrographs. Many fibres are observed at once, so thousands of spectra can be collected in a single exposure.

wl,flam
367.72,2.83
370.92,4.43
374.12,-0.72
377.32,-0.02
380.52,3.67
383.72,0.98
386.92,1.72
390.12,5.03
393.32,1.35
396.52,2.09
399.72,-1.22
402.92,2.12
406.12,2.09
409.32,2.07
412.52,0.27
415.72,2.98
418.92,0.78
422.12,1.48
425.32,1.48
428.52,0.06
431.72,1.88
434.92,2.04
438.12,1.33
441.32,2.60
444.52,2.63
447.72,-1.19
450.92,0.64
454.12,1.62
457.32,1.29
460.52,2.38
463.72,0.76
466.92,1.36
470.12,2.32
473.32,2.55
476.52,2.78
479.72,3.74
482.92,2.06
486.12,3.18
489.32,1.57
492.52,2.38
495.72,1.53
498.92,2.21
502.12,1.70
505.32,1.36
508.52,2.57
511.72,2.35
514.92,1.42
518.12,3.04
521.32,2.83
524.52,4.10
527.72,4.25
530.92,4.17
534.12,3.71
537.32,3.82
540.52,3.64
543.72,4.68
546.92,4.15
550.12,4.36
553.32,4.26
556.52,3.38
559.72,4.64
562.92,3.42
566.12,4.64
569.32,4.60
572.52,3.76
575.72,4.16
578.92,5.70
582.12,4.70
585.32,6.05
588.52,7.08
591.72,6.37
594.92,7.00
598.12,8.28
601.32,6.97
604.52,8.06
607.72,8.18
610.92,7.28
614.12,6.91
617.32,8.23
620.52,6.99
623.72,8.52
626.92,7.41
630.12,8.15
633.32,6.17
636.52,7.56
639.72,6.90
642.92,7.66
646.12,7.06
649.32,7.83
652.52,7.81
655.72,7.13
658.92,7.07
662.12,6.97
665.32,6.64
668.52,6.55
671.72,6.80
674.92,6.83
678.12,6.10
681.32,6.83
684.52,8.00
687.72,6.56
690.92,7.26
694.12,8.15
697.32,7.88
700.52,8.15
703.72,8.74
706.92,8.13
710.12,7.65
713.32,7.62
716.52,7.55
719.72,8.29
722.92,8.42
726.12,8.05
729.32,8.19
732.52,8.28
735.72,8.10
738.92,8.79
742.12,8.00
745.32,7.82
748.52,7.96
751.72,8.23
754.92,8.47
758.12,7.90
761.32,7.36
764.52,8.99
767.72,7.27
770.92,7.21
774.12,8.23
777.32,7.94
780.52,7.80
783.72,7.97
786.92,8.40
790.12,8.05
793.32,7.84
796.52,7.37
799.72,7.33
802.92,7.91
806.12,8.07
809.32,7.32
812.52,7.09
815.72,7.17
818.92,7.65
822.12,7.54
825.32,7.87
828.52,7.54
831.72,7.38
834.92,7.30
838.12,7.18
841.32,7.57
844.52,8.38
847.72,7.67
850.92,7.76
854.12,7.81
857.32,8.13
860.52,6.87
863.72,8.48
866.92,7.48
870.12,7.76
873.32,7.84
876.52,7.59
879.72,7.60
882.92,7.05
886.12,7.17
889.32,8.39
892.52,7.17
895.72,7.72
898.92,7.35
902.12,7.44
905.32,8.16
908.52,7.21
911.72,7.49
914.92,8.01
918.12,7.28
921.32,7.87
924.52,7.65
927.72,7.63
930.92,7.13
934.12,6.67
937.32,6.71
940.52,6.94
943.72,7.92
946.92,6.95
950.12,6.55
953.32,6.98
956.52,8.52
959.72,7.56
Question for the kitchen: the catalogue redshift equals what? 0.31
